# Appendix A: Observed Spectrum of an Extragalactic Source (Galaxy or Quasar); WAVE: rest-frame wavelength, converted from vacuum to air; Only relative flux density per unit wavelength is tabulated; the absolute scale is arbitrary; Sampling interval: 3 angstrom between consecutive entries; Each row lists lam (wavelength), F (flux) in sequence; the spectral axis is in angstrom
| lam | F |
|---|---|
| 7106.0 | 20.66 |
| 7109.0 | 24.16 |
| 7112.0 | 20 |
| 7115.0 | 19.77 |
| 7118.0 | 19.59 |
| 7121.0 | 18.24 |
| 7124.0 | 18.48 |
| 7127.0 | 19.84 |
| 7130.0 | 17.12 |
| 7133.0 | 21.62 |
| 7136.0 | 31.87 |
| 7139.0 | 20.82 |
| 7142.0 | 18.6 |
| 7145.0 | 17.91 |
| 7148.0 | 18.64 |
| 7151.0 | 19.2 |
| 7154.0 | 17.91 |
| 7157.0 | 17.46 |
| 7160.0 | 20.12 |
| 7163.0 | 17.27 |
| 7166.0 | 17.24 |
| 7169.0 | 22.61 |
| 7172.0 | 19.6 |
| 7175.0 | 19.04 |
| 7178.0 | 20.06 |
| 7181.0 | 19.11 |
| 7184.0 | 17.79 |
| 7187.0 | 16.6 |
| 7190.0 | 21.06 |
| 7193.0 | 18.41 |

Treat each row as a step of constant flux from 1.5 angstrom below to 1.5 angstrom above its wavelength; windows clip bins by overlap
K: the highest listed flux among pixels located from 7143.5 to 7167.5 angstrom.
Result 20.12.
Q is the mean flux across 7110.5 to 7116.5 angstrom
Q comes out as 19.9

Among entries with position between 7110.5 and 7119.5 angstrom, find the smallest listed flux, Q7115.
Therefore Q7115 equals 19.59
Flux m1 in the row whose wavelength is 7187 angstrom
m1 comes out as 16.6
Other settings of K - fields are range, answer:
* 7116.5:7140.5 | 31.87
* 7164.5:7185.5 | 22.61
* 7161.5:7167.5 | 17.27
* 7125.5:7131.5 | 19.84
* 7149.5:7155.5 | 19.2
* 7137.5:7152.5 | 20.82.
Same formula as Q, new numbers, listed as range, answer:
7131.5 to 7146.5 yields 22.2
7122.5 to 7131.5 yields 18.5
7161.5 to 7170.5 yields 19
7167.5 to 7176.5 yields 20.4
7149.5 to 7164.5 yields 18.4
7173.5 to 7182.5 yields 19.4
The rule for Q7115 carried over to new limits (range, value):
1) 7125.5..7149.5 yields 17.12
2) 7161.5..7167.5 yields 17.24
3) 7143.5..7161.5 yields 17.46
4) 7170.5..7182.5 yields 19.04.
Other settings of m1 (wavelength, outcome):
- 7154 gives 17.91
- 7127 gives 19.84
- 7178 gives 20.06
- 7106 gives 20.66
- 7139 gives 20.82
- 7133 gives 21.62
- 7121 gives 18.24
